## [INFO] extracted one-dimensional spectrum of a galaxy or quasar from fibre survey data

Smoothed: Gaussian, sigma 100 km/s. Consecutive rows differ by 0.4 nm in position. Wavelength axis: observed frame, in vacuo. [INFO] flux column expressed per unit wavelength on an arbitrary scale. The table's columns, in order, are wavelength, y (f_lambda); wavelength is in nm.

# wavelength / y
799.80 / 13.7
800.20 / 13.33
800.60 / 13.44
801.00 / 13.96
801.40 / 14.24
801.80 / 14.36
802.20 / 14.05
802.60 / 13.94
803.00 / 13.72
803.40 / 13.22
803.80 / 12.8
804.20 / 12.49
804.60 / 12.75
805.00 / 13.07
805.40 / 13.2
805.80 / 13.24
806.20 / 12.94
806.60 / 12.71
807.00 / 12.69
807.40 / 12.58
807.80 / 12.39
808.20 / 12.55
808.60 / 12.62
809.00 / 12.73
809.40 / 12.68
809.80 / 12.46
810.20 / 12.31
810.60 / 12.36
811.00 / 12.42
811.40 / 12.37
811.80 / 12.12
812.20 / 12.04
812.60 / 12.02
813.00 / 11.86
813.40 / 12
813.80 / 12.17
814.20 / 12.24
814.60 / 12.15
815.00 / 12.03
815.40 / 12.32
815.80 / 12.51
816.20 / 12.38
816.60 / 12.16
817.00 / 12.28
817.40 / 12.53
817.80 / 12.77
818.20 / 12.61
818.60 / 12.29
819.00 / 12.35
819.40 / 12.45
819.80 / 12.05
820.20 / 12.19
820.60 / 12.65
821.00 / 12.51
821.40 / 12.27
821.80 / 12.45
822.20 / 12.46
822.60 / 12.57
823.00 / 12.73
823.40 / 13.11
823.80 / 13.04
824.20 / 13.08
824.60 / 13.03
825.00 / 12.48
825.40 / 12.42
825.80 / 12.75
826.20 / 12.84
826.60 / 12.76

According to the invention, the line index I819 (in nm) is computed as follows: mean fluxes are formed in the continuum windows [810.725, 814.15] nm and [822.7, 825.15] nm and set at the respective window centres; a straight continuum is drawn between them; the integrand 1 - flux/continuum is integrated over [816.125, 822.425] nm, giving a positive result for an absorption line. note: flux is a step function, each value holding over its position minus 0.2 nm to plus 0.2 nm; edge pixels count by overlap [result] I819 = 0.10 nm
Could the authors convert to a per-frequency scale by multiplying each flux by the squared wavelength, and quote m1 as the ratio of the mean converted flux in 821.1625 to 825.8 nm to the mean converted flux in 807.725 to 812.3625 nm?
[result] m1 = 1.06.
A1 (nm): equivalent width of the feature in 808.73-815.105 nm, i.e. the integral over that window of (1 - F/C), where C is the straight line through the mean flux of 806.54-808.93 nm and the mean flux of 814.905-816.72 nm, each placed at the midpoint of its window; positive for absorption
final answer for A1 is 0.10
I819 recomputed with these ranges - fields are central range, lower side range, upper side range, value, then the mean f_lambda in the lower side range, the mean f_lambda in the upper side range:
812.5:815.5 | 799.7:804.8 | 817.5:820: 0.15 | 13.5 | 12.4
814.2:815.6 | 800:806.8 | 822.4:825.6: 0.09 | 13.4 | 12.8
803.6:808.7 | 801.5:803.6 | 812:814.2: 0.18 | 13.9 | 12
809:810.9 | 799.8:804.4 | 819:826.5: 0.11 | 13.6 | 12.6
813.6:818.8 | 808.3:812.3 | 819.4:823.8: 0.06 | 12.4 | 12.5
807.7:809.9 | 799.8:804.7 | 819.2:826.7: 0.11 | 13.5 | 12.6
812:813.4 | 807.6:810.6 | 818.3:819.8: 0.05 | 12.5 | 12.3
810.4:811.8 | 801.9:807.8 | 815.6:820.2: 0.05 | 13.1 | 12.4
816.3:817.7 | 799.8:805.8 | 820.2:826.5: 0.06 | 13.5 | 12.7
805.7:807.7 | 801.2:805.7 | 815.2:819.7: 0.06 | 13.4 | 12.4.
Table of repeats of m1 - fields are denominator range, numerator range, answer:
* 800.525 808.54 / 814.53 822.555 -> 0.97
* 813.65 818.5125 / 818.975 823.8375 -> 1.03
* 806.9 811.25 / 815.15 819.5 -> 1.01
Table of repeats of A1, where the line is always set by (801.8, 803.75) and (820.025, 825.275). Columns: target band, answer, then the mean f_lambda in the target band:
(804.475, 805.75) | 0.05 nm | 13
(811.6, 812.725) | 0.10 nm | 12.1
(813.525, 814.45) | 0.07 nm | 12.2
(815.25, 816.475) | 0.06 nm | 12.4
